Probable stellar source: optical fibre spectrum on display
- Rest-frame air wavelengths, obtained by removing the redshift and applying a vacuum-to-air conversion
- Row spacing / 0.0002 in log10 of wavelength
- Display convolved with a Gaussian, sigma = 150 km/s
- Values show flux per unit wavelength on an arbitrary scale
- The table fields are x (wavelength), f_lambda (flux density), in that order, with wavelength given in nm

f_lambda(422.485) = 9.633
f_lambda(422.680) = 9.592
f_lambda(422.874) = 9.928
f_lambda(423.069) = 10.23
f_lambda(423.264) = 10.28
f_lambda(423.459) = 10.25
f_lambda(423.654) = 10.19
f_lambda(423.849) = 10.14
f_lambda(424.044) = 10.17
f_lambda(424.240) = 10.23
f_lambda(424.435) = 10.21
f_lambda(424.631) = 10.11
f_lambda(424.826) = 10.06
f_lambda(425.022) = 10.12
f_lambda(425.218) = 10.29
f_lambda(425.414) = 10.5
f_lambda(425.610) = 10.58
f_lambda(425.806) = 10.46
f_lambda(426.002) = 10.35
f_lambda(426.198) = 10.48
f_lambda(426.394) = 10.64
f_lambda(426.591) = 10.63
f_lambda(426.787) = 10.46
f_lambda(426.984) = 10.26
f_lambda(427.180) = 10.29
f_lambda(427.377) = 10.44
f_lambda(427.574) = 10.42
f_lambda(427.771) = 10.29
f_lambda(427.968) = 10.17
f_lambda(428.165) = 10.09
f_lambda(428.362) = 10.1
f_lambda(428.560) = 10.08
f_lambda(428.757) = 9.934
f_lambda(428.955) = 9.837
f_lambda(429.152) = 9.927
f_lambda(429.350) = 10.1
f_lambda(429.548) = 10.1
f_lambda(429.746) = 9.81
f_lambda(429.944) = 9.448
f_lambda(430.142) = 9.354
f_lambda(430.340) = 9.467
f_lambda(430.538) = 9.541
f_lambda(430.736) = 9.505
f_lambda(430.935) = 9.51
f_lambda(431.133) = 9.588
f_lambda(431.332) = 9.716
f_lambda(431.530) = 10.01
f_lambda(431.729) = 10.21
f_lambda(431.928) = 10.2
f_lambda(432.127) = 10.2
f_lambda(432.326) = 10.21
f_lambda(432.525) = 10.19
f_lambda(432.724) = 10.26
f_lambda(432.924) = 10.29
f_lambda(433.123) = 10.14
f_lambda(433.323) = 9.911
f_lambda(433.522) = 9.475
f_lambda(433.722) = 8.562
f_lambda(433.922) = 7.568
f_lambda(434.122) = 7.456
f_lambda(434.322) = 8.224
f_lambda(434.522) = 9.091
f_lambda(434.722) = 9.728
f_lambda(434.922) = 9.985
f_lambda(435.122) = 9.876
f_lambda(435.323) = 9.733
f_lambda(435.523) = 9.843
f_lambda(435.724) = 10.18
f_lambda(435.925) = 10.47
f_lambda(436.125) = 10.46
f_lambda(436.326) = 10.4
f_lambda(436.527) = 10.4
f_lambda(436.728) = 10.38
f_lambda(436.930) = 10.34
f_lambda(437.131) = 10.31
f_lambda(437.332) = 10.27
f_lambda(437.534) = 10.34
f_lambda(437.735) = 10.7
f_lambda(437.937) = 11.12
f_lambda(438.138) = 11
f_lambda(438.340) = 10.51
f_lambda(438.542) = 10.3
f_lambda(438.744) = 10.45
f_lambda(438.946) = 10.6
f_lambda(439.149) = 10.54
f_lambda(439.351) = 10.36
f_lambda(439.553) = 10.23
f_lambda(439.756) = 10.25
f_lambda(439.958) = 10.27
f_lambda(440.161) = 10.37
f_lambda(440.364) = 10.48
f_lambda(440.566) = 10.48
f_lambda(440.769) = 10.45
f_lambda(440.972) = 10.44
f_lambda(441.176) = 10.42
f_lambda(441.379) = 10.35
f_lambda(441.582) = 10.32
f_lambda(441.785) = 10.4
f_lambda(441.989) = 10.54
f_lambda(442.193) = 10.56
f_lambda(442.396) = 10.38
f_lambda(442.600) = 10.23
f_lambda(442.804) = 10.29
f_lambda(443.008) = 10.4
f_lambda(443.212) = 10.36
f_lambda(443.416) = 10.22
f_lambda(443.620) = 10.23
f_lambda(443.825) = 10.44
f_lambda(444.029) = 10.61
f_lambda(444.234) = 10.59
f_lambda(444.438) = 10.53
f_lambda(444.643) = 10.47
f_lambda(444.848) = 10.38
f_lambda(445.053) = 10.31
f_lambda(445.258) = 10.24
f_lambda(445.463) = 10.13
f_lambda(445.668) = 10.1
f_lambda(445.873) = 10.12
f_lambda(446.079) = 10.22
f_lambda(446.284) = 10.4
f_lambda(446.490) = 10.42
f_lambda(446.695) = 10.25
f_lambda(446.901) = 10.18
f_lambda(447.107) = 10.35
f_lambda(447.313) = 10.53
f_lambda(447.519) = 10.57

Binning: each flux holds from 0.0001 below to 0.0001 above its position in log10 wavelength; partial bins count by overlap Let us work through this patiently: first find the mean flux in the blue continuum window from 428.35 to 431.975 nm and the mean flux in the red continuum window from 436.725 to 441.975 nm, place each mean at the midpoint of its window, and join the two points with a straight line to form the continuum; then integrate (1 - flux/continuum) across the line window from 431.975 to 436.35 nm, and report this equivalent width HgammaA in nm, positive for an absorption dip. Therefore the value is 0.19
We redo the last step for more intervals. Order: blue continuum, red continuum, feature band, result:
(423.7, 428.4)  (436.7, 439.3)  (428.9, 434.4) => 0.428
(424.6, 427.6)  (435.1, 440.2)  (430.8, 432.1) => 0.063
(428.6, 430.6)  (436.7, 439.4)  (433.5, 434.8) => 0.212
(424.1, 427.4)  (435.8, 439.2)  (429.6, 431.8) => 0.161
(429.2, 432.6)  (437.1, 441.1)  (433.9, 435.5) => 0.168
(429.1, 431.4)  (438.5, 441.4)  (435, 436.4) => -0.007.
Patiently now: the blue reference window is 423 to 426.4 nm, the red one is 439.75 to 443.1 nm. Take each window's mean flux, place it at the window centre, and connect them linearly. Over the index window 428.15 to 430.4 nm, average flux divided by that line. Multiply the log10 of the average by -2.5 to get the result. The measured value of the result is 0.05 mag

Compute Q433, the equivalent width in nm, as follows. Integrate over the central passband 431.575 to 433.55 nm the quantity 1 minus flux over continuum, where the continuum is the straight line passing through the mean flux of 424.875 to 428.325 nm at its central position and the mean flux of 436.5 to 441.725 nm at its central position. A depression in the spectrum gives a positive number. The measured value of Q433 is 0.053 nm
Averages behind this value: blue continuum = 10.4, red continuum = 10.4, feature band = 10.1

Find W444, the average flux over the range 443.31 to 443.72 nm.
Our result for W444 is 10.2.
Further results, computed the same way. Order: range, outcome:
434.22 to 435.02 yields 9.26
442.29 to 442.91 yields 10.3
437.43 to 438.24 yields 10.8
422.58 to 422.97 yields 9.77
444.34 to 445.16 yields 10.4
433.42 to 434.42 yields 8.26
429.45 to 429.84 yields 9.95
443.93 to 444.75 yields 10.5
